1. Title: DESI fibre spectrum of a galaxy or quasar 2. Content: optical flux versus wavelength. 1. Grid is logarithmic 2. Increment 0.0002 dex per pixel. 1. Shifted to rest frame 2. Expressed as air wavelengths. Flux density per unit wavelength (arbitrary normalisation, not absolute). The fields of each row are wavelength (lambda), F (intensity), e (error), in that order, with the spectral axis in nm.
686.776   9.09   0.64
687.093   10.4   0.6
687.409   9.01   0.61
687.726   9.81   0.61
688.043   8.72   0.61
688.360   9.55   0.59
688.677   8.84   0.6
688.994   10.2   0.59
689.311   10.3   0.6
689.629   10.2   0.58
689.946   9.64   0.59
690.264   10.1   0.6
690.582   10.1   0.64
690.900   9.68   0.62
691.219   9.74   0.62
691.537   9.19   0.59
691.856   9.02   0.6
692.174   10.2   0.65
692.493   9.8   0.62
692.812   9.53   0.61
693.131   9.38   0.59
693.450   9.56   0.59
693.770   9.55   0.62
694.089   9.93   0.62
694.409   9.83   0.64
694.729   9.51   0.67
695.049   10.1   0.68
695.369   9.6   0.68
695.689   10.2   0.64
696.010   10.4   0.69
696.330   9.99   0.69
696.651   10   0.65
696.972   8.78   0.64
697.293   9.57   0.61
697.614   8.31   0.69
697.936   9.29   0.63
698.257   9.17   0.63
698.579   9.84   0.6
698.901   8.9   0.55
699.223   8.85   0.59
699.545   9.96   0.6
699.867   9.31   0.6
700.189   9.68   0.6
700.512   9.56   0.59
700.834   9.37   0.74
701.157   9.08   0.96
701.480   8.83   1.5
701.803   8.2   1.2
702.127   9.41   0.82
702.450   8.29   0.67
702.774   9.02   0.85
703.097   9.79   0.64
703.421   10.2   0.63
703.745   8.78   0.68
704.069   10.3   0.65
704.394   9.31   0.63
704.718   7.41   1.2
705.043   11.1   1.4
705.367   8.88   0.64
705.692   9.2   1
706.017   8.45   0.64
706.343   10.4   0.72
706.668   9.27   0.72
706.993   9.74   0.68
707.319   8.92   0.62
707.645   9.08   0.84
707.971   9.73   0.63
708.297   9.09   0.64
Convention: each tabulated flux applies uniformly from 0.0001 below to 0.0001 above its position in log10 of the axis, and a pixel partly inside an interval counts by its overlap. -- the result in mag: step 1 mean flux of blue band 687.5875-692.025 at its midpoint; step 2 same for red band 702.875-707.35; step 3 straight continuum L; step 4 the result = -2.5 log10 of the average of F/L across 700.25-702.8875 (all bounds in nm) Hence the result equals 0.057 mag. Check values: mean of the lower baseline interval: 9.65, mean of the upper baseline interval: 9.42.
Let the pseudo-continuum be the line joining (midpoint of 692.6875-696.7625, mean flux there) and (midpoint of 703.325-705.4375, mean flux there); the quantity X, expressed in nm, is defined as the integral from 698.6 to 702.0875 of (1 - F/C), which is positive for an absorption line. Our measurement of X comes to 0.14 nm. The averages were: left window 9.81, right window 9.43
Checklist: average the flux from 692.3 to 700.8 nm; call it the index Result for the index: 9.56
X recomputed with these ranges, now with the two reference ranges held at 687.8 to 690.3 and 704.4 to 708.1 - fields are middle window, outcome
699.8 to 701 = -0.01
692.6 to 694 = 0.01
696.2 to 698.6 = 0.04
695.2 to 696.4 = -0.07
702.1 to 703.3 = 0.03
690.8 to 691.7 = 0.01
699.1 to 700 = 0.00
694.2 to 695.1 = -0.02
